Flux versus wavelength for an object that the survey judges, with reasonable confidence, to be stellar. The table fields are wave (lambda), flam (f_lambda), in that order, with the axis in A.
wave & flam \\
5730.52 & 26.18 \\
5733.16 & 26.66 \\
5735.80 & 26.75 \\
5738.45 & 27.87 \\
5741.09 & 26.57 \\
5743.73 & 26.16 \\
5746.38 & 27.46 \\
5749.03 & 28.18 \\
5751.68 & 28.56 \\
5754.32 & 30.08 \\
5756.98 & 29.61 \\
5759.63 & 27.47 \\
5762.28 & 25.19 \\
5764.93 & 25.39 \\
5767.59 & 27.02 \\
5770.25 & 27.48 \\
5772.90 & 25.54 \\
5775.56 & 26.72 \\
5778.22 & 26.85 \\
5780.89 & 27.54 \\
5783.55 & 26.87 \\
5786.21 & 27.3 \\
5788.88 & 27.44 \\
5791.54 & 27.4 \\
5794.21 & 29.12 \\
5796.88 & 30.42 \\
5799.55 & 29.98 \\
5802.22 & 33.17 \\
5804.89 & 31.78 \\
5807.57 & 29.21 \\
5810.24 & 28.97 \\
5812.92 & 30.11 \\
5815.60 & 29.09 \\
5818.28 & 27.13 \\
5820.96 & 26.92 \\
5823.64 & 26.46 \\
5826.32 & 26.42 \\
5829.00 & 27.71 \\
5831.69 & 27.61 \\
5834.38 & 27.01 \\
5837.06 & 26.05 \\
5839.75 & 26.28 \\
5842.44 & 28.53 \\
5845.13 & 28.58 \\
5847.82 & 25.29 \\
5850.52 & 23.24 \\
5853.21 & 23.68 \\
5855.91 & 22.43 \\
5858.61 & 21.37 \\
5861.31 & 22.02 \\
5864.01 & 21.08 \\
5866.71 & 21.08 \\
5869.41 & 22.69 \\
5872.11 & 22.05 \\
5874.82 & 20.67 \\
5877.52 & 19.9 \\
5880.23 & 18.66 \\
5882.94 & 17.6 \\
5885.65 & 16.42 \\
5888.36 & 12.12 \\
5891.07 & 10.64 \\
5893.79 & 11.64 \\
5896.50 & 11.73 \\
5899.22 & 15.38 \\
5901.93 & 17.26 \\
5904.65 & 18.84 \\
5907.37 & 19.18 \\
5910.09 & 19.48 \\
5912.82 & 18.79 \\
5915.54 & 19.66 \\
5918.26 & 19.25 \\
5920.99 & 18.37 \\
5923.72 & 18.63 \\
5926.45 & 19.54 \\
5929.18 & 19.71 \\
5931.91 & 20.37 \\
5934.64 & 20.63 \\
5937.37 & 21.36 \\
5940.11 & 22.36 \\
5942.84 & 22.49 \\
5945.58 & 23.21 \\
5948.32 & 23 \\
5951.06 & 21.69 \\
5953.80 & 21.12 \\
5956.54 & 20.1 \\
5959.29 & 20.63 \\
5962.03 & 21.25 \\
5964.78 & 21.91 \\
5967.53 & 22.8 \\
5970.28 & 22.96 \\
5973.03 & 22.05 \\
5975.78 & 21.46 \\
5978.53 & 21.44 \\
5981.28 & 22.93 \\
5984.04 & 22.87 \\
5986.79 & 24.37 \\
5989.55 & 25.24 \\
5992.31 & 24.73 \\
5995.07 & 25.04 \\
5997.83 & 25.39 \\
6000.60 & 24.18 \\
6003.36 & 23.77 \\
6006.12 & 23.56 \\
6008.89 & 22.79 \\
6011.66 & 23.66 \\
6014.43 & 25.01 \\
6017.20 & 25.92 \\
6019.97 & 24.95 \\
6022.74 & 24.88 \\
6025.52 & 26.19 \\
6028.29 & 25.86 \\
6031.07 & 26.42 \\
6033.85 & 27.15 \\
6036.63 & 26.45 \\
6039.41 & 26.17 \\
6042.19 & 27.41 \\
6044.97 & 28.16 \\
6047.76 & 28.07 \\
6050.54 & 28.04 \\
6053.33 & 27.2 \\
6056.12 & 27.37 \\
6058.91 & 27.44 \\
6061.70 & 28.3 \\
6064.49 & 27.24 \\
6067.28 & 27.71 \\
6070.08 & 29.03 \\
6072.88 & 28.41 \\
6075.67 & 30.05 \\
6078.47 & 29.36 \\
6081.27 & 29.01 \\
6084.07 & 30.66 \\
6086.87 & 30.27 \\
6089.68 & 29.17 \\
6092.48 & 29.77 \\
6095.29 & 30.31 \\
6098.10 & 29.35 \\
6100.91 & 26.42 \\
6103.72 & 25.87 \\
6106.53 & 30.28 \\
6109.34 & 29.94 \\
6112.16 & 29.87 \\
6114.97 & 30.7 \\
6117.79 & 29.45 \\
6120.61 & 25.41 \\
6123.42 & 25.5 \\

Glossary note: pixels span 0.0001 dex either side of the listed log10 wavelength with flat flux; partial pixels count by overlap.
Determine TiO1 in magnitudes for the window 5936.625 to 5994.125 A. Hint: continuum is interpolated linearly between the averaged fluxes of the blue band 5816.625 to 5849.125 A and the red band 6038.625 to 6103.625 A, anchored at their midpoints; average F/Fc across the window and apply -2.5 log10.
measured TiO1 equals 0.23 mag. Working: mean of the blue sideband 27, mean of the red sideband 28.4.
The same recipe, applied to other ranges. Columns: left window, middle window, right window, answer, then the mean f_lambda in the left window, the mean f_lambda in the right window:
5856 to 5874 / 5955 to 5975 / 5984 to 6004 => 0.11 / 21.7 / 24.6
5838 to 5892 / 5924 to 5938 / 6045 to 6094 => 0.18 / 21.3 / 28.6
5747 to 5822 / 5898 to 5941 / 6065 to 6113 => 0.43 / 28.2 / 29.1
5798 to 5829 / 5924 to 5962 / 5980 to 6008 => 0.20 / 29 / 24.2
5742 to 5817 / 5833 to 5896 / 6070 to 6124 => 0.32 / 28.2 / 29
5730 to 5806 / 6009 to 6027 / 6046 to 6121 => 0.15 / 27.8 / 28.7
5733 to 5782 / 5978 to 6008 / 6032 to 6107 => 0.17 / 27.2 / 28.3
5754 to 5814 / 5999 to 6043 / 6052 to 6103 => 0.14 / 28.3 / 28.7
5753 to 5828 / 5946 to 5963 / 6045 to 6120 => 0.31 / 28.1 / 28.8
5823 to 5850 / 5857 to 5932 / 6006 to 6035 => 0.39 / 26.9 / 25.2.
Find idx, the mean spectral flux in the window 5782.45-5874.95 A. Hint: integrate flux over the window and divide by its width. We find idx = 26.5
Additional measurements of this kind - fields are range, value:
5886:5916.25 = 15.8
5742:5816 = 28.2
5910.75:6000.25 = 21.7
